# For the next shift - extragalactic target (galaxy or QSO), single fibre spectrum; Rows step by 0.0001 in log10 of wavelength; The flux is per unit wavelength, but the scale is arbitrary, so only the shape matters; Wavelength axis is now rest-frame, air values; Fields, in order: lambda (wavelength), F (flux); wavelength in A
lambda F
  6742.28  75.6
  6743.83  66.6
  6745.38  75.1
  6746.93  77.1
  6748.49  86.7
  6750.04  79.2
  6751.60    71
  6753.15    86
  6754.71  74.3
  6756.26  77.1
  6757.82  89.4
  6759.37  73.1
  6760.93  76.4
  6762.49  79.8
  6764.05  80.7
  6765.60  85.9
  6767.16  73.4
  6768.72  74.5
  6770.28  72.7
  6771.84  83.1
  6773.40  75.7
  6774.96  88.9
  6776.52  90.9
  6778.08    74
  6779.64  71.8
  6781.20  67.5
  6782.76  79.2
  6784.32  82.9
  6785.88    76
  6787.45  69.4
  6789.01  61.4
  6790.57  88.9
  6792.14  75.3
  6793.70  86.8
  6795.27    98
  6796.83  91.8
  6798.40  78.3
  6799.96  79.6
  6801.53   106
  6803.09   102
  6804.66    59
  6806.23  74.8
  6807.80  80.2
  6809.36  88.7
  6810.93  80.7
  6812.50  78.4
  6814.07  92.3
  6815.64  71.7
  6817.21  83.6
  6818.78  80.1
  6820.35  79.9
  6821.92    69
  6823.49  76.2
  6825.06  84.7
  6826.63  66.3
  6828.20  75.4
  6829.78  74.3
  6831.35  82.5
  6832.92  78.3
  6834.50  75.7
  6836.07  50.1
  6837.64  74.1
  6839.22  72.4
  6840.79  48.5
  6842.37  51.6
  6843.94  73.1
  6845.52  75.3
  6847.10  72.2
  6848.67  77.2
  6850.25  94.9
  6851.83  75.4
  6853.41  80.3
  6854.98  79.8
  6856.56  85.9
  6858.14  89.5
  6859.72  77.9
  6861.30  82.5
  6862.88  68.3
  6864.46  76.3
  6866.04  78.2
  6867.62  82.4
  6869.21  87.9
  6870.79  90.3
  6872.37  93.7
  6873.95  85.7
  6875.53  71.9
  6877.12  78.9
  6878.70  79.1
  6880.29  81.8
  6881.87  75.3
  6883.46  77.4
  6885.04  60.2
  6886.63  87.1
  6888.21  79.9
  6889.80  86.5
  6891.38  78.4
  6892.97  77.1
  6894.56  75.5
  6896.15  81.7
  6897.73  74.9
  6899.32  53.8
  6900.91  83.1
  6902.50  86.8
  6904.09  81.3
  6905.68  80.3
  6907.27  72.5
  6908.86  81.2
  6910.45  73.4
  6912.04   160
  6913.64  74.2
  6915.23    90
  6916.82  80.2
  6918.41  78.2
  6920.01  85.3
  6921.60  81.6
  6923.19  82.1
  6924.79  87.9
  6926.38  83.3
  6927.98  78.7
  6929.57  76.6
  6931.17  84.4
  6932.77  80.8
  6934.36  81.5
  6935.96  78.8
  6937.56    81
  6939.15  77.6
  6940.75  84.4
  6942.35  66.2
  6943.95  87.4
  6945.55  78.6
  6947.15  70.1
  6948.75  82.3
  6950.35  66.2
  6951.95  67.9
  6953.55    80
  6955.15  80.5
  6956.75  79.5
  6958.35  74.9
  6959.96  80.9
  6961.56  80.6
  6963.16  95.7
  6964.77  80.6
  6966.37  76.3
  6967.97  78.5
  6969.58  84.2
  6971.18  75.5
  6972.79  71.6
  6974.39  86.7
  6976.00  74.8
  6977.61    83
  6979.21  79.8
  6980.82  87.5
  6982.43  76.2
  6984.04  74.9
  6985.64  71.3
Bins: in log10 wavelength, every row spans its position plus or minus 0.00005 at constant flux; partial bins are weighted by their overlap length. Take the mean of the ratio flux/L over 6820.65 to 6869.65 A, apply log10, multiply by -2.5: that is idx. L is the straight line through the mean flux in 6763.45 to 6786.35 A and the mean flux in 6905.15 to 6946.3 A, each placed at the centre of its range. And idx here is 0.08 mag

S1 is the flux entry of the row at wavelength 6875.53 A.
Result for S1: 71.9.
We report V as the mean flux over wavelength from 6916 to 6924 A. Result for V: 81.5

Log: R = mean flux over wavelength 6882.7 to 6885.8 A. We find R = 68.9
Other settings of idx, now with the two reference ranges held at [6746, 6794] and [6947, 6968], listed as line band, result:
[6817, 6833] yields 0.017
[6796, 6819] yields -0.067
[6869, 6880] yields -0.071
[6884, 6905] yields 0.013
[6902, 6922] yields -0.109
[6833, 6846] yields 0.193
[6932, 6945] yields -0.018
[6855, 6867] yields -0.021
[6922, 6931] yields -0.048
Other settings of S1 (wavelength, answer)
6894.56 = 75.5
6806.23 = 74.8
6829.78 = 74.3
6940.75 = 84.4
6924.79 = 87.9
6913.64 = 74.2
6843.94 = 73.1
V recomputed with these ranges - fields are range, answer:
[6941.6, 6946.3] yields 77.5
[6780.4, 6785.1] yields 76.6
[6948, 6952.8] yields 72.1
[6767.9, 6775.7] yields 78.9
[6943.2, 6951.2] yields 76.8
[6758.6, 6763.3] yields 76.3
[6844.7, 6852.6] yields 78.9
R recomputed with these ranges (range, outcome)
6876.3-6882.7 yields 78.6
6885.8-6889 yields 83.3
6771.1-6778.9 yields 82.5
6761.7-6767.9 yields 80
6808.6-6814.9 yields 84.8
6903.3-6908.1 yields 78.1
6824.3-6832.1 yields 76.6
